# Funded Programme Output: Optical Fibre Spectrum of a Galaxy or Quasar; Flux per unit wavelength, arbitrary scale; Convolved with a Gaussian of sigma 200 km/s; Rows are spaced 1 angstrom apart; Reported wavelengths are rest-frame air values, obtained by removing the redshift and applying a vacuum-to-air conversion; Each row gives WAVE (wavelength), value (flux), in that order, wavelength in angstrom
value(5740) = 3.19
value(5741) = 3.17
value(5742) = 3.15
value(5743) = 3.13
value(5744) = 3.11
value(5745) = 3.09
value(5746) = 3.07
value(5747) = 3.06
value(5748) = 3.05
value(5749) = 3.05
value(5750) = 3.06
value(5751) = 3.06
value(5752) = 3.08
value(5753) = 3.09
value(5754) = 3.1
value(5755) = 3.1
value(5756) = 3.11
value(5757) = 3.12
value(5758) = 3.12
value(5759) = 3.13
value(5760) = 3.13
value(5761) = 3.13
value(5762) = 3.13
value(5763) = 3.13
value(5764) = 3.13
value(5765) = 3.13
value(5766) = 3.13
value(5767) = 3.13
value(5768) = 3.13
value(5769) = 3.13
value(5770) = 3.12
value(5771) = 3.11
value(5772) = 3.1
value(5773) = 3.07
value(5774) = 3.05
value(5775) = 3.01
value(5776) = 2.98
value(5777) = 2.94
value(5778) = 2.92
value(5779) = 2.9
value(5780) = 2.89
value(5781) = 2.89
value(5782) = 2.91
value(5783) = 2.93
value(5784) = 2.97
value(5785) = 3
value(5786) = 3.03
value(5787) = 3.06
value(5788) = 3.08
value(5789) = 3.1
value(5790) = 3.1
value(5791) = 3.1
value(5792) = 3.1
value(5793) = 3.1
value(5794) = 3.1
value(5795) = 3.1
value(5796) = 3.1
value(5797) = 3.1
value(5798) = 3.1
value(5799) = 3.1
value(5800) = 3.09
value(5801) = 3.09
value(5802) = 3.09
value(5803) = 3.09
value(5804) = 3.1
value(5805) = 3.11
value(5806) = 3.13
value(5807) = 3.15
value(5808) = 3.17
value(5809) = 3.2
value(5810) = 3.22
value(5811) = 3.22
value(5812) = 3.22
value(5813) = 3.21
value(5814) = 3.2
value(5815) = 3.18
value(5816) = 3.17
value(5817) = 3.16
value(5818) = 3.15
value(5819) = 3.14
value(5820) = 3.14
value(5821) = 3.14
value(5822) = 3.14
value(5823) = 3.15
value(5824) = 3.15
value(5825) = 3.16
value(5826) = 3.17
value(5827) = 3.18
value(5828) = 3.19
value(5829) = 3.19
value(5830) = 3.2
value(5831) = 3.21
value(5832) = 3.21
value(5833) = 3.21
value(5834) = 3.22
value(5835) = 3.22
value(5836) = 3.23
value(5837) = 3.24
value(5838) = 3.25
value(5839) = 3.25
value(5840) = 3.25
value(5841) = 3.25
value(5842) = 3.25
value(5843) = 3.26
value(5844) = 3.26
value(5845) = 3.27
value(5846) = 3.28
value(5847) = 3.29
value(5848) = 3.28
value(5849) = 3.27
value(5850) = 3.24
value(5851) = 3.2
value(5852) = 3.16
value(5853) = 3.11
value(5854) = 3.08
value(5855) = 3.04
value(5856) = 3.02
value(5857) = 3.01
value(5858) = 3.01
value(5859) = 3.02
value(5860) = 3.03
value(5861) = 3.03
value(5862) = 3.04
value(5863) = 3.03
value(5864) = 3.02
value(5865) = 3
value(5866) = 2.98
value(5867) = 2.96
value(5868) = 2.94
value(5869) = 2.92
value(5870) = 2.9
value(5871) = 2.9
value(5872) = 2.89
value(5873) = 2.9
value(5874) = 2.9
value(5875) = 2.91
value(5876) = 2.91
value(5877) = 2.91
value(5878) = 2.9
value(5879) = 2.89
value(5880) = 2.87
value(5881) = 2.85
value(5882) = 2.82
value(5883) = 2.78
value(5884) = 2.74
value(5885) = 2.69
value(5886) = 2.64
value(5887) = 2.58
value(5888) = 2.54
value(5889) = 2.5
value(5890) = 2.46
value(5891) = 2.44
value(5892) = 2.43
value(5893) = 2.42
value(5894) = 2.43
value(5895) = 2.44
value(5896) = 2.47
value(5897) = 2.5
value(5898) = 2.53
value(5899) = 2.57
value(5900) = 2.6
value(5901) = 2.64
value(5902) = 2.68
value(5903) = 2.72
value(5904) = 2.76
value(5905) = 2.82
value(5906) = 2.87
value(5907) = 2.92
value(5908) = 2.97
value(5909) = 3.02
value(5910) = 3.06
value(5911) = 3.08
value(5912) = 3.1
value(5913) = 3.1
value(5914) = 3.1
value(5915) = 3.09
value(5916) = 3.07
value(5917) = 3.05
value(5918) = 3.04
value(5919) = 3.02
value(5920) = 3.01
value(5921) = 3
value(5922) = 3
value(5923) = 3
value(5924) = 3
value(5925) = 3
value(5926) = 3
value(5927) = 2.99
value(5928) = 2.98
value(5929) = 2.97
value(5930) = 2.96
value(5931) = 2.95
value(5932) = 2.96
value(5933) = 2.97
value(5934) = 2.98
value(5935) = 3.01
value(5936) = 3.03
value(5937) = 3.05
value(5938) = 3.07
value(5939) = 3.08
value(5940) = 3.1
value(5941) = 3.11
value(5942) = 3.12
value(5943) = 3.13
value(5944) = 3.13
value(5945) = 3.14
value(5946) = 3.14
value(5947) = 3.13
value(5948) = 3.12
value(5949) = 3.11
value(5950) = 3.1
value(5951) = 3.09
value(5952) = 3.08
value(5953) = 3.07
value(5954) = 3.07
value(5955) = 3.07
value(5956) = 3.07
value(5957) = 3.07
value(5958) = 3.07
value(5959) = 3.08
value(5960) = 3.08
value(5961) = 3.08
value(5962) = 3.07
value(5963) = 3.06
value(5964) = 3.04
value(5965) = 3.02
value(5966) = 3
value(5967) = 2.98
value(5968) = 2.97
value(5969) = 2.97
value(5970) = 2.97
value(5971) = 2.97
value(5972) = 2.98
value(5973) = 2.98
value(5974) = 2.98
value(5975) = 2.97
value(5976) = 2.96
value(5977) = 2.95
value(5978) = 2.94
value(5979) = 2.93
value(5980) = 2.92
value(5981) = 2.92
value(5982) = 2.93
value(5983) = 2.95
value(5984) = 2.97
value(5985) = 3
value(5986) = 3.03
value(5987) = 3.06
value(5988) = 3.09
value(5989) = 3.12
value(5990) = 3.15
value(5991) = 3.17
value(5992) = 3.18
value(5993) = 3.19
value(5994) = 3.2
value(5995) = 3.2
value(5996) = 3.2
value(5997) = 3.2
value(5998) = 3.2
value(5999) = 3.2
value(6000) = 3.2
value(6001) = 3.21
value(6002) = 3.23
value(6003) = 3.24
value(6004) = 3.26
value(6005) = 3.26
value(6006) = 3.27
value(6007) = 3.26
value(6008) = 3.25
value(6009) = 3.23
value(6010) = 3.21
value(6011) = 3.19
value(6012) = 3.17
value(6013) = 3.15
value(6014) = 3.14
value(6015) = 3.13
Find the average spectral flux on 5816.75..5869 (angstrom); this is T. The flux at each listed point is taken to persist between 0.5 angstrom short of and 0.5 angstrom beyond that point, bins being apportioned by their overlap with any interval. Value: 3.15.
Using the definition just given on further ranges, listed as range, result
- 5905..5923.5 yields 3.02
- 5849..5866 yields 3.07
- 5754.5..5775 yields 3.11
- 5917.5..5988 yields 3.03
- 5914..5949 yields 3.04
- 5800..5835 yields 3.17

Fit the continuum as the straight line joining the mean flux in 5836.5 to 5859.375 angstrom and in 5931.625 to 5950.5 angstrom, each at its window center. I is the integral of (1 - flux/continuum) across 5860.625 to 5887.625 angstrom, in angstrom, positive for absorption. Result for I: 2.3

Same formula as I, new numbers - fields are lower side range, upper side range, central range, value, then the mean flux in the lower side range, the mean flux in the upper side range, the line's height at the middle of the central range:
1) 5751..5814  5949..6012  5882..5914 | 4.0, 3.09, 3.09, 3.09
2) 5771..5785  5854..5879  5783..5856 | -4.7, 2.97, 2.97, 2.97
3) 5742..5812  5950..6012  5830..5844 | -0.7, 3.08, 3.09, 3.08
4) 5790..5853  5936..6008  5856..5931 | 6.6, 3.18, 3.08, 3.13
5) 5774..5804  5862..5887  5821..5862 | -3.3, 3.03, 2.88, 2.94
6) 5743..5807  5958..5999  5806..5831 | -0.9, 3.07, 3.04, 3.07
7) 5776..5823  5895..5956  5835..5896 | 1.6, 3.09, 2.97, 3.03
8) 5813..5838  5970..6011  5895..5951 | 3.1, 3.18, 3.1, 3.14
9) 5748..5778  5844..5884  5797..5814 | -0.5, 3.09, 3.01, 3.06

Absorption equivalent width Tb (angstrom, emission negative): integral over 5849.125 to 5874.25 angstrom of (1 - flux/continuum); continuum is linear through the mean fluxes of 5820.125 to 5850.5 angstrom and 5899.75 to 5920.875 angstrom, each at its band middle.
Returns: 0.8 angstrom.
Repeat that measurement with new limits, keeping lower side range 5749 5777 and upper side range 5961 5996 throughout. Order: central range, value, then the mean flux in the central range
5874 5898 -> 3.1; 2.66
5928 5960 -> -0.3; 3.06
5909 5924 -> 0.0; 3.05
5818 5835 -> -0.5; 3.18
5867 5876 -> 0.4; 2.91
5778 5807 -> 0.3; 3.05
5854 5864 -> 0.1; 3.03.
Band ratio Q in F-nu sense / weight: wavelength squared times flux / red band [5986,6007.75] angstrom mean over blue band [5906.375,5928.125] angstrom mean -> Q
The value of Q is 1.08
